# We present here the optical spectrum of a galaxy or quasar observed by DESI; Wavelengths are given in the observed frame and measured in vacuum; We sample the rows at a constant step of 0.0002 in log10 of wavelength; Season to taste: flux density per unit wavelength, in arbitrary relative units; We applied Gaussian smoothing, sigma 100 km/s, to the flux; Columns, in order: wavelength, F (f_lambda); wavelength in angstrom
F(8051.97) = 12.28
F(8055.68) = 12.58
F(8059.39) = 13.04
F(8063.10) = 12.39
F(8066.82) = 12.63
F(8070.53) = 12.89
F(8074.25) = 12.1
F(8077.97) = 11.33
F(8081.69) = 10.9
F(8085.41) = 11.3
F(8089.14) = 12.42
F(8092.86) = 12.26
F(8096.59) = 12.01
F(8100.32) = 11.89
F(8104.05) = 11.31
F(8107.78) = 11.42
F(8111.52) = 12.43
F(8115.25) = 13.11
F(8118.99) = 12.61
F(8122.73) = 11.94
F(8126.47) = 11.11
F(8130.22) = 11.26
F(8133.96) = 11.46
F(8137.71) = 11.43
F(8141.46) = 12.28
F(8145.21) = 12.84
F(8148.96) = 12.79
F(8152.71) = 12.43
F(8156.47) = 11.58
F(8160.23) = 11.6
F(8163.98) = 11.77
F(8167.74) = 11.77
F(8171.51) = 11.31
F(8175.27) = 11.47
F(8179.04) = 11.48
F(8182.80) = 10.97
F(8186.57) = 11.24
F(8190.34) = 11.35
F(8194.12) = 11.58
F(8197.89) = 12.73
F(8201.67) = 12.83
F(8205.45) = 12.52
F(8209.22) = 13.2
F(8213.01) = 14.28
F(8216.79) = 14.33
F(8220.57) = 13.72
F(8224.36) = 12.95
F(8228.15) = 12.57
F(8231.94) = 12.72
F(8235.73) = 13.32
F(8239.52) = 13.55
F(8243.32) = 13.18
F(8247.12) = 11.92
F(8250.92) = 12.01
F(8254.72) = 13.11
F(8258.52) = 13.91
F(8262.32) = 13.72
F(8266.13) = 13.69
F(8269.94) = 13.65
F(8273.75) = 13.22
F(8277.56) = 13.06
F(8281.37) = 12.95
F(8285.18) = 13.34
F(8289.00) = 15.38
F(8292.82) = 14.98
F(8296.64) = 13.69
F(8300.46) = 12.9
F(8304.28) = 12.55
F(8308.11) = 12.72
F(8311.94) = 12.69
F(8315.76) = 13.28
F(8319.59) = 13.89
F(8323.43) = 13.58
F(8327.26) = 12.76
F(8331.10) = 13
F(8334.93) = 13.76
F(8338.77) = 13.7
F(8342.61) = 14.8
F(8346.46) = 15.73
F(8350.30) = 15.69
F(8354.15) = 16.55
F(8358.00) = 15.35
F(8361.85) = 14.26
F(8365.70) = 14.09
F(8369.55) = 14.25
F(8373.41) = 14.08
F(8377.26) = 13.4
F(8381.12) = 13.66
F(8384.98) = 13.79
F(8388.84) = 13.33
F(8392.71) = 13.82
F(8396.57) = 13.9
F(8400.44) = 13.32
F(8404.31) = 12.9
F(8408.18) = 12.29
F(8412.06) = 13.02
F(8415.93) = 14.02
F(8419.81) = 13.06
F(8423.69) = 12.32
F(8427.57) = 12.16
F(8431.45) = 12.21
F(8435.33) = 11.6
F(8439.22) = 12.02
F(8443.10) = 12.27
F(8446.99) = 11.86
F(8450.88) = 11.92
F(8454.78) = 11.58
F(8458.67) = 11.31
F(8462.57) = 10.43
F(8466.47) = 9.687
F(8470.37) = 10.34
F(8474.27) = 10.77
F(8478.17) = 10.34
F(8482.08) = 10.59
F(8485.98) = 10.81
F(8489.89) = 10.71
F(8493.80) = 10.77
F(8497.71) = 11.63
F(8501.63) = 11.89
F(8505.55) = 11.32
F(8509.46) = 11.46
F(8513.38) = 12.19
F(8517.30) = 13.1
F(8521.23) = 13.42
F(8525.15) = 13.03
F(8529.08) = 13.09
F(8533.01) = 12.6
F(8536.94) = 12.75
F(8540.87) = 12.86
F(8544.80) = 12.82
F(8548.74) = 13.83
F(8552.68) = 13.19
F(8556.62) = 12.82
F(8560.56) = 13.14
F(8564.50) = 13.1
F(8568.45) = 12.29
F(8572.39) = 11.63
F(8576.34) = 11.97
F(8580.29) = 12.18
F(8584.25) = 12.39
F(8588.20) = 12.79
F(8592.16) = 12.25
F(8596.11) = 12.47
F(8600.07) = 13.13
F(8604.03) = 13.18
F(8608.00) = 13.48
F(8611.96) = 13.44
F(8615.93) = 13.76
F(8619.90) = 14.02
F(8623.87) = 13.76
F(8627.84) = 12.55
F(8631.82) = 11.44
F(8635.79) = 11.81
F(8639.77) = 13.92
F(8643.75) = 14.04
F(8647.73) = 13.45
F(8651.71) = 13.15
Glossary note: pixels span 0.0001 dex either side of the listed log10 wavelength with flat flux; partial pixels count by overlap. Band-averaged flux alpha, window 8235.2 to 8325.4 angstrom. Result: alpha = 13.3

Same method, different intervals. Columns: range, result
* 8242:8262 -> 12.9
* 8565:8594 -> 12.3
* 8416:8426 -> 12.9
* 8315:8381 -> 14.2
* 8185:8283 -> 13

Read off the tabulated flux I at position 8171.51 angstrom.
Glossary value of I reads 11.31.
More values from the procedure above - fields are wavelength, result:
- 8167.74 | 11.77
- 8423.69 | 12.32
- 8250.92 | 12.01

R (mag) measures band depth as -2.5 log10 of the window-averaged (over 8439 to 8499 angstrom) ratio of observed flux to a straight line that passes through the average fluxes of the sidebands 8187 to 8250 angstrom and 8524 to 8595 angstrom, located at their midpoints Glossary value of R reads 0.16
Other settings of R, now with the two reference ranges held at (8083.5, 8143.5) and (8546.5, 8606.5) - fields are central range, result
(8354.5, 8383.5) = -0.16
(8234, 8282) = -0.09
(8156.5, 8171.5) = 0.03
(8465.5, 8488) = 0.20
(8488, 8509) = 0.12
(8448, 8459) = 0.07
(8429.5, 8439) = 0.05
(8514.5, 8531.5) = -0.04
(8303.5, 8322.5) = -0.07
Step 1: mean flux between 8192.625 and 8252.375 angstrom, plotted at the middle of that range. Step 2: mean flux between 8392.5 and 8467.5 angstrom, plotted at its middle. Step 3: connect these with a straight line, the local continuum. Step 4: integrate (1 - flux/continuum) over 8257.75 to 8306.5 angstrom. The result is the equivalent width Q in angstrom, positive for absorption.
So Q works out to -3.2 angstrom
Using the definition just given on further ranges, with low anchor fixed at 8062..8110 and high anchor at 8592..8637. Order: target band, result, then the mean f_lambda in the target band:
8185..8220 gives -1.7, 12.7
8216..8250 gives -2.4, 13.1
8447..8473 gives 3.5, 10.9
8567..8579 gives 0.9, 12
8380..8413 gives -2.1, 13.3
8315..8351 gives -4.6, 14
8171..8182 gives 0.6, 11.4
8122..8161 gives 0.4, 11.9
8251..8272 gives -2.1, 13.5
